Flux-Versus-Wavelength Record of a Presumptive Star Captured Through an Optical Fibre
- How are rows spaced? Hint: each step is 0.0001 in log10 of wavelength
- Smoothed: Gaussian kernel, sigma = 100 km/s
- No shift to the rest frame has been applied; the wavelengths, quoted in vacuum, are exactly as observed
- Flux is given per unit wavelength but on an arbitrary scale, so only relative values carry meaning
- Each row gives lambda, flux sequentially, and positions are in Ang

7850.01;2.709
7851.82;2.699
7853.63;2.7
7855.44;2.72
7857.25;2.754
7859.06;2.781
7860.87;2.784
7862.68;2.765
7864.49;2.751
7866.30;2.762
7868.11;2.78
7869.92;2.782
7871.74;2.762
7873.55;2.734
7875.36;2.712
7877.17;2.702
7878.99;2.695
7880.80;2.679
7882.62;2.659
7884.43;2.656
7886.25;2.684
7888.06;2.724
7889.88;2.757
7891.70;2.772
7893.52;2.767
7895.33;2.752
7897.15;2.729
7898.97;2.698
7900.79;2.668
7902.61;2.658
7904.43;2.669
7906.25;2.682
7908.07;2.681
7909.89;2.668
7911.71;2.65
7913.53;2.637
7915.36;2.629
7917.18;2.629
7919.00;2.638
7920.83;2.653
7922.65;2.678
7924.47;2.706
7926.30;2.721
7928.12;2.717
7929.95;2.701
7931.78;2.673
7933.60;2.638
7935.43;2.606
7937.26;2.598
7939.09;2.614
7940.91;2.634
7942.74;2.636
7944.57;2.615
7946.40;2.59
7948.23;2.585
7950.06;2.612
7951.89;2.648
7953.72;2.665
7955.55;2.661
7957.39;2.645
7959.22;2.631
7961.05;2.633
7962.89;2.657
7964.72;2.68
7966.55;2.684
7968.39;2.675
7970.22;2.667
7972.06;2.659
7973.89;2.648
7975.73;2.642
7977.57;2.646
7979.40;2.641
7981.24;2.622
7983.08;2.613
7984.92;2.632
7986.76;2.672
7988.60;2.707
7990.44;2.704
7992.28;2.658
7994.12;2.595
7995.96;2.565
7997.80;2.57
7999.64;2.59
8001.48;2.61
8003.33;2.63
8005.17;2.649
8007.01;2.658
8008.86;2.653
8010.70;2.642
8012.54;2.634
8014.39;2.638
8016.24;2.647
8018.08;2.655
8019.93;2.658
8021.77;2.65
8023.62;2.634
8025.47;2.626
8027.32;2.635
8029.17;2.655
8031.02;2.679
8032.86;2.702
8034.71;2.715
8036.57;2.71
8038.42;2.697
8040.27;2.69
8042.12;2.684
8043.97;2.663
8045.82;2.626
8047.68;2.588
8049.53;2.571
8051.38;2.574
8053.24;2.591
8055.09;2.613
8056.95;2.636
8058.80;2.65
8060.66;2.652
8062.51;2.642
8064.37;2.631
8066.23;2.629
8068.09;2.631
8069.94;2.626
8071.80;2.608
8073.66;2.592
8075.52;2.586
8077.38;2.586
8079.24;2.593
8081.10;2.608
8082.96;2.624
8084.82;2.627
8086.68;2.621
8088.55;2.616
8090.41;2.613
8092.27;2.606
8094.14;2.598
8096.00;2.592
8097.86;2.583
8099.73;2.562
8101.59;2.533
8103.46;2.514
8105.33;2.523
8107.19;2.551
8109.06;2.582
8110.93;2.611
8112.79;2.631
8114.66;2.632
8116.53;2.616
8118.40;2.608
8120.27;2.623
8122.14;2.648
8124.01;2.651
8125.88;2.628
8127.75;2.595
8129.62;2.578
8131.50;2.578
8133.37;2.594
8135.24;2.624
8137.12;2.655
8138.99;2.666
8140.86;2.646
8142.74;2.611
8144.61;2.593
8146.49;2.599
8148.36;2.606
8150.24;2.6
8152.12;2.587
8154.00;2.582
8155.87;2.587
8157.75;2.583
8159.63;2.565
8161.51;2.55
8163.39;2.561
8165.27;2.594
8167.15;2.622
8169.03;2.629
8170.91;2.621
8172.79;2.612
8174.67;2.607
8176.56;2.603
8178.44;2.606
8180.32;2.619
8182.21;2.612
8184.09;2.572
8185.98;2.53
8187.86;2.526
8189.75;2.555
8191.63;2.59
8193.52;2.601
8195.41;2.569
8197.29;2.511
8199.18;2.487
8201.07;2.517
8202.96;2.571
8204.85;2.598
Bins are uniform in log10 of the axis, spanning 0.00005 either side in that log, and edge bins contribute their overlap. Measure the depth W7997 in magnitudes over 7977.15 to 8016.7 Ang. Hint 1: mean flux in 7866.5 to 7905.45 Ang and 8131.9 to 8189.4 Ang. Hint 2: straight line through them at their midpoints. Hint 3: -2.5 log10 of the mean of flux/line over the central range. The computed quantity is 0.014 mag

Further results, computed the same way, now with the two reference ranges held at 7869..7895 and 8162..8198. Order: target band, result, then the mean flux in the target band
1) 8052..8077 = 0.008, 2.62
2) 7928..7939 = 0.021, 2.65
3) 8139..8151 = -0.005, 2.61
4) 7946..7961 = 0.024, 2.63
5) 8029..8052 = -0.004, 2.66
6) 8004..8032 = 0.005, 2.65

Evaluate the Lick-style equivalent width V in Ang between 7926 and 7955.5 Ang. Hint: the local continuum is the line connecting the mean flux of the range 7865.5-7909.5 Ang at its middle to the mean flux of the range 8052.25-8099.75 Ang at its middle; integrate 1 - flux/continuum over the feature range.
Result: 0.5 Ang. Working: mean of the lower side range 2.71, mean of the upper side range 2.61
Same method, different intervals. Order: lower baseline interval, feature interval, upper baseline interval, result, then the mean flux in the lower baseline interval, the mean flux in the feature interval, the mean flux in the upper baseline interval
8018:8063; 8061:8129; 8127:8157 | 0.6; 2.65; 2.6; 2.61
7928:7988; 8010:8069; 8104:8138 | -0.5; 2.64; 2.65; 2.61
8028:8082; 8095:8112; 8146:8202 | 0.3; 2.64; 2.56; 2.58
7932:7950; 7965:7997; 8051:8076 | -0.4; 2.62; 2.65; 2.62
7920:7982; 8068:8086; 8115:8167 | 0.1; 2.65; 2.61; 2.61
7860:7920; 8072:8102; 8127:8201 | 0.3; 2.71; 2.6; 2.59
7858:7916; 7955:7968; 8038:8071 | 0.1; 2.71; 2.66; 2.63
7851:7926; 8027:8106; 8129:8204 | 0.3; 2.71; 2.62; 2.59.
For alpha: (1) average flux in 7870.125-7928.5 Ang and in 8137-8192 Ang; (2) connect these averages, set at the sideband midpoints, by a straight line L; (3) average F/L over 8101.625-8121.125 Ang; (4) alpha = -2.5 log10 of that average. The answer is 0.01 mag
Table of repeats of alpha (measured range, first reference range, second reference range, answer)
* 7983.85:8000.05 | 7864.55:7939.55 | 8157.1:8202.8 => 0.01 mag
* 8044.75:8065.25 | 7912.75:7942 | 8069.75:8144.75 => 0.00 mag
